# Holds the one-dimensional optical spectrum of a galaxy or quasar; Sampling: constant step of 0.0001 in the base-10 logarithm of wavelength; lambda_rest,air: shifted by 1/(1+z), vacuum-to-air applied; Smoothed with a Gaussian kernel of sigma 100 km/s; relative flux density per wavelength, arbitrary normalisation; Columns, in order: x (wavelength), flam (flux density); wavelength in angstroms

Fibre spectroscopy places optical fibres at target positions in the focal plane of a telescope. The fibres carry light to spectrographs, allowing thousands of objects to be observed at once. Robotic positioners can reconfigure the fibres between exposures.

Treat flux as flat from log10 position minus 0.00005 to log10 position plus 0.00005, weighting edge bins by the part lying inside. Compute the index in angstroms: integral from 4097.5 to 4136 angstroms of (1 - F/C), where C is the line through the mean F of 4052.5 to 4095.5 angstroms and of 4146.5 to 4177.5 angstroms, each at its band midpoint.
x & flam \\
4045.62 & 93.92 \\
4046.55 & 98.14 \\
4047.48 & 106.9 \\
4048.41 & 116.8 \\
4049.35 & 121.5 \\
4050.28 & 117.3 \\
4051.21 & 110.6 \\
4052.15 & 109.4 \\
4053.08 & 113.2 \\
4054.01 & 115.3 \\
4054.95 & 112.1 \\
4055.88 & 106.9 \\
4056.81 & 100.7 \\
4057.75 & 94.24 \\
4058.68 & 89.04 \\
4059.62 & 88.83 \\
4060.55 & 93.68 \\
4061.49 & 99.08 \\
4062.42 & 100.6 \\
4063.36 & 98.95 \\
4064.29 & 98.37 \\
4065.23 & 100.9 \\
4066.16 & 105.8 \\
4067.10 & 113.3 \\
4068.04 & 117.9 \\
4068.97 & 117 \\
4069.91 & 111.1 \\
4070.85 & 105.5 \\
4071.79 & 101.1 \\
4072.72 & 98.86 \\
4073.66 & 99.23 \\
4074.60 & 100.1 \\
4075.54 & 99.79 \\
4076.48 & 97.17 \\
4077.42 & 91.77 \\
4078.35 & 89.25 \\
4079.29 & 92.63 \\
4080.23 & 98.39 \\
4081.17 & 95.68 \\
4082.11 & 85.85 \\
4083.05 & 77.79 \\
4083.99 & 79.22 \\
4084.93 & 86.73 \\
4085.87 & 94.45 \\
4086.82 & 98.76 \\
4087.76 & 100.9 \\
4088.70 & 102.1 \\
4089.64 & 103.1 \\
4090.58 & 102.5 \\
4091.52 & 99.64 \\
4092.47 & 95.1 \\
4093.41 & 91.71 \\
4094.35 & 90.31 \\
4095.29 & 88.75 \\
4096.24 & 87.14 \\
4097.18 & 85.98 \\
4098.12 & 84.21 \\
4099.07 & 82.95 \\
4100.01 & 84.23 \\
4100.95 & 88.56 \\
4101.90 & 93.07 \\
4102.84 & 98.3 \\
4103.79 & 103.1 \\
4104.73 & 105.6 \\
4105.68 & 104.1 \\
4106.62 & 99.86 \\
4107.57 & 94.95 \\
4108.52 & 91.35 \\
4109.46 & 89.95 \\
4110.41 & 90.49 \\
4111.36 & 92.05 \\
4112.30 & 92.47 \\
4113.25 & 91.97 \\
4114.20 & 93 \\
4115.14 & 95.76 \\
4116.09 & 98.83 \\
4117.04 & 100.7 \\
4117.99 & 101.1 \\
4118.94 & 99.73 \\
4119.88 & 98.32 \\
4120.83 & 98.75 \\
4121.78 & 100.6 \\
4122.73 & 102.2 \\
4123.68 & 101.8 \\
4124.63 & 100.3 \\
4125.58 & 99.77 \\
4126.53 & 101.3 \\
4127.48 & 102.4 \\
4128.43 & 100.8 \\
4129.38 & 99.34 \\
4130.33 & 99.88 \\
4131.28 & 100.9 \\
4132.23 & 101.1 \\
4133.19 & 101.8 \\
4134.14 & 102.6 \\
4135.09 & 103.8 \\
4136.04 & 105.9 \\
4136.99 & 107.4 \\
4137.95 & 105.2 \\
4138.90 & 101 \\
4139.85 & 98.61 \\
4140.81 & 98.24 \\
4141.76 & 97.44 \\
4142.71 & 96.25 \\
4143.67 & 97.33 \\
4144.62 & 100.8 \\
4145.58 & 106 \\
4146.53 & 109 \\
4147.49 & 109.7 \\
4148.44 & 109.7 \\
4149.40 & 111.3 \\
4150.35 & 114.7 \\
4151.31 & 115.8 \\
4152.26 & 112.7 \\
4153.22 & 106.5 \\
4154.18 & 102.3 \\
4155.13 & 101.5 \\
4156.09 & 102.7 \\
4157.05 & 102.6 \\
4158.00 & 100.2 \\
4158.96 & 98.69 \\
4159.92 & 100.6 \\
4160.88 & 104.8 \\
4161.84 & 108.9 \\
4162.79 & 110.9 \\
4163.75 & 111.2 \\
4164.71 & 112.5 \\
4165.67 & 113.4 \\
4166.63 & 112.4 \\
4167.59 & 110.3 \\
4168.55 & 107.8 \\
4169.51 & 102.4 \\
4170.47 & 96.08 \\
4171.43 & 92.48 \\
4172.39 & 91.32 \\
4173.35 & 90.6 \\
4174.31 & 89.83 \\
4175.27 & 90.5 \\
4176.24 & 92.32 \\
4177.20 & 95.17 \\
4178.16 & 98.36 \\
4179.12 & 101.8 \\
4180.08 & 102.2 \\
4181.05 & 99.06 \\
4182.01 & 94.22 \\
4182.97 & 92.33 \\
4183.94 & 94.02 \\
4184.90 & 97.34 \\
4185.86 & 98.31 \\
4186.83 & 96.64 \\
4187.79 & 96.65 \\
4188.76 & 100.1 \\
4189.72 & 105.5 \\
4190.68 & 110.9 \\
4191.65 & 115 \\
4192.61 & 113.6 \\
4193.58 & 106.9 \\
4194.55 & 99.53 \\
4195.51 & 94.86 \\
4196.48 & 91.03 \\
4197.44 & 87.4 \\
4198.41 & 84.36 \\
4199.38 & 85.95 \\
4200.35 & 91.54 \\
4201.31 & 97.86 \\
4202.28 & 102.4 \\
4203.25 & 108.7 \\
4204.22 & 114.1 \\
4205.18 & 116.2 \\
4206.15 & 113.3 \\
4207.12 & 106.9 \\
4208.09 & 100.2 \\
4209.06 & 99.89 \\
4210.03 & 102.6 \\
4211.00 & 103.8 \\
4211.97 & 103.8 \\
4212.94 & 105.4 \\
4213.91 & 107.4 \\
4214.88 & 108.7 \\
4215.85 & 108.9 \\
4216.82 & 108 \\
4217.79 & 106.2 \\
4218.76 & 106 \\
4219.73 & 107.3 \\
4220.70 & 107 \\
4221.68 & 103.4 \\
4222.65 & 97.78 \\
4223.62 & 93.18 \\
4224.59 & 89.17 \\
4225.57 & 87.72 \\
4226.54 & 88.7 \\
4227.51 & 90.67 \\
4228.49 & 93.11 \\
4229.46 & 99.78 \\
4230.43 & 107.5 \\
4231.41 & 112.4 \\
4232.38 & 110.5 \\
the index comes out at 1.5 angstroms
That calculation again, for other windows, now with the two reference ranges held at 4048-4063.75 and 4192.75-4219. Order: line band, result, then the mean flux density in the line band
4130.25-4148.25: 0.2 angstroms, 102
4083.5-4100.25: 2.0 angstroms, 92.2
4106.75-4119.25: 1.1 angstroms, 94.8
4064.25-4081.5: 0.5 angstroms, 102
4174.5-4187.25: 0.8 angstroms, 96.1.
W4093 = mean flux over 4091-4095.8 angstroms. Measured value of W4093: 93.1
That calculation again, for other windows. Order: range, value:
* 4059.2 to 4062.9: 95.7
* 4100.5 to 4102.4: 90.9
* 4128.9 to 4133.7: 101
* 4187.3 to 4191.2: 103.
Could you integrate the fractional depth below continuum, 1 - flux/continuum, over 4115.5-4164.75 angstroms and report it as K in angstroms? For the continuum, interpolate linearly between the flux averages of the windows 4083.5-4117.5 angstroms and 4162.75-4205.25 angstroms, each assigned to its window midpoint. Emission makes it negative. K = -3.3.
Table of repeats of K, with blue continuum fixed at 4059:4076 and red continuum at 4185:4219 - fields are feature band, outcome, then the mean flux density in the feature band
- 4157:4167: -0.4 angstroms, 107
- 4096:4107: 1.0 angstroms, 93.2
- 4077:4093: 1.4 angstroms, 93.8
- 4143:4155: -0.6 angstroms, 108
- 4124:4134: 0.2 angstroms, 101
